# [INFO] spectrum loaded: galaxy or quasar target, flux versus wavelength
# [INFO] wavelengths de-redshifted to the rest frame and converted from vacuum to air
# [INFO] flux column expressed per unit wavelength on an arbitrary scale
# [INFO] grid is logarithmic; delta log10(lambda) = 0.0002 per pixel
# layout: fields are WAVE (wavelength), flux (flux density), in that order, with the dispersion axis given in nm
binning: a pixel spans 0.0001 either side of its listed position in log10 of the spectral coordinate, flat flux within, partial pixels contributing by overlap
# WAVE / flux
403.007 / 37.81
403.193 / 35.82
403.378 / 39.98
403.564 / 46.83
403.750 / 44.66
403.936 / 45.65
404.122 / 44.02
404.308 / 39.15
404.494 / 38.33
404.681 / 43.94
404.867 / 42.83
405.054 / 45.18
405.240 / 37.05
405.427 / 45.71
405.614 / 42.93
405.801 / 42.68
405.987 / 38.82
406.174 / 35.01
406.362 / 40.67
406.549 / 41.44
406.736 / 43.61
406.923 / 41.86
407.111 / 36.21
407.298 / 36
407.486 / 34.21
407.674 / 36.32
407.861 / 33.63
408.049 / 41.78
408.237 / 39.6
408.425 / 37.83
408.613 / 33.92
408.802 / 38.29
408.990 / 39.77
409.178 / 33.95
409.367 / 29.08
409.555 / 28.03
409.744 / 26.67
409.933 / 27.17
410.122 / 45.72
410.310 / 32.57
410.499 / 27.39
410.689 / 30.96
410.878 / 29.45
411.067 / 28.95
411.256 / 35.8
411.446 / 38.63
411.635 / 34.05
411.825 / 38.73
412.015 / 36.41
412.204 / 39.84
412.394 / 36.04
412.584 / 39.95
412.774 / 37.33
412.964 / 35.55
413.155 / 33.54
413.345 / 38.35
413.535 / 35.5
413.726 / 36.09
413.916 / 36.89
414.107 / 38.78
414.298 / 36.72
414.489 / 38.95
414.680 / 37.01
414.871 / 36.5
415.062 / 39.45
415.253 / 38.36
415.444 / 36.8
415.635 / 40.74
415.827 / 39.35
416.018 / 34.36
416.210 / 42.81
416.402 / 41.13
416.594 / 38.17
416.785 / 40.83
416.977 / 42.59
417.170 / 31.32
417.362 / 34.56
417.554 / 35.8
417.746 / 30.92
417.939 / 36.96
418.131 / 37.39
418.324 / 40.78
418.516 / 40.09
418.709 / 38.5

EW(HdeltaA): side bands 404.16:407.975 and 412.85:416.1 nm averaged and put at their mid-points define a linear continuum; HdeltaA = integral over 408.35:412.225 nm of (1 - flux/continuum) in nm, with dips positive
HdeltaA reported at 0.47 nm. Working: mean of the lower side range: 39.8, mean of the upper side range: 37.2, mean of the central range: 33.8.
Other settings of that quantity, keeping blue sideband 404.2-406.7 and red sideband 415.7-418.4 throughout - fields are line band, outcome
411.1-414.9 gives 0.190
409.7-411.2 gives 0.312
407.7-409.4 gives 0.149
